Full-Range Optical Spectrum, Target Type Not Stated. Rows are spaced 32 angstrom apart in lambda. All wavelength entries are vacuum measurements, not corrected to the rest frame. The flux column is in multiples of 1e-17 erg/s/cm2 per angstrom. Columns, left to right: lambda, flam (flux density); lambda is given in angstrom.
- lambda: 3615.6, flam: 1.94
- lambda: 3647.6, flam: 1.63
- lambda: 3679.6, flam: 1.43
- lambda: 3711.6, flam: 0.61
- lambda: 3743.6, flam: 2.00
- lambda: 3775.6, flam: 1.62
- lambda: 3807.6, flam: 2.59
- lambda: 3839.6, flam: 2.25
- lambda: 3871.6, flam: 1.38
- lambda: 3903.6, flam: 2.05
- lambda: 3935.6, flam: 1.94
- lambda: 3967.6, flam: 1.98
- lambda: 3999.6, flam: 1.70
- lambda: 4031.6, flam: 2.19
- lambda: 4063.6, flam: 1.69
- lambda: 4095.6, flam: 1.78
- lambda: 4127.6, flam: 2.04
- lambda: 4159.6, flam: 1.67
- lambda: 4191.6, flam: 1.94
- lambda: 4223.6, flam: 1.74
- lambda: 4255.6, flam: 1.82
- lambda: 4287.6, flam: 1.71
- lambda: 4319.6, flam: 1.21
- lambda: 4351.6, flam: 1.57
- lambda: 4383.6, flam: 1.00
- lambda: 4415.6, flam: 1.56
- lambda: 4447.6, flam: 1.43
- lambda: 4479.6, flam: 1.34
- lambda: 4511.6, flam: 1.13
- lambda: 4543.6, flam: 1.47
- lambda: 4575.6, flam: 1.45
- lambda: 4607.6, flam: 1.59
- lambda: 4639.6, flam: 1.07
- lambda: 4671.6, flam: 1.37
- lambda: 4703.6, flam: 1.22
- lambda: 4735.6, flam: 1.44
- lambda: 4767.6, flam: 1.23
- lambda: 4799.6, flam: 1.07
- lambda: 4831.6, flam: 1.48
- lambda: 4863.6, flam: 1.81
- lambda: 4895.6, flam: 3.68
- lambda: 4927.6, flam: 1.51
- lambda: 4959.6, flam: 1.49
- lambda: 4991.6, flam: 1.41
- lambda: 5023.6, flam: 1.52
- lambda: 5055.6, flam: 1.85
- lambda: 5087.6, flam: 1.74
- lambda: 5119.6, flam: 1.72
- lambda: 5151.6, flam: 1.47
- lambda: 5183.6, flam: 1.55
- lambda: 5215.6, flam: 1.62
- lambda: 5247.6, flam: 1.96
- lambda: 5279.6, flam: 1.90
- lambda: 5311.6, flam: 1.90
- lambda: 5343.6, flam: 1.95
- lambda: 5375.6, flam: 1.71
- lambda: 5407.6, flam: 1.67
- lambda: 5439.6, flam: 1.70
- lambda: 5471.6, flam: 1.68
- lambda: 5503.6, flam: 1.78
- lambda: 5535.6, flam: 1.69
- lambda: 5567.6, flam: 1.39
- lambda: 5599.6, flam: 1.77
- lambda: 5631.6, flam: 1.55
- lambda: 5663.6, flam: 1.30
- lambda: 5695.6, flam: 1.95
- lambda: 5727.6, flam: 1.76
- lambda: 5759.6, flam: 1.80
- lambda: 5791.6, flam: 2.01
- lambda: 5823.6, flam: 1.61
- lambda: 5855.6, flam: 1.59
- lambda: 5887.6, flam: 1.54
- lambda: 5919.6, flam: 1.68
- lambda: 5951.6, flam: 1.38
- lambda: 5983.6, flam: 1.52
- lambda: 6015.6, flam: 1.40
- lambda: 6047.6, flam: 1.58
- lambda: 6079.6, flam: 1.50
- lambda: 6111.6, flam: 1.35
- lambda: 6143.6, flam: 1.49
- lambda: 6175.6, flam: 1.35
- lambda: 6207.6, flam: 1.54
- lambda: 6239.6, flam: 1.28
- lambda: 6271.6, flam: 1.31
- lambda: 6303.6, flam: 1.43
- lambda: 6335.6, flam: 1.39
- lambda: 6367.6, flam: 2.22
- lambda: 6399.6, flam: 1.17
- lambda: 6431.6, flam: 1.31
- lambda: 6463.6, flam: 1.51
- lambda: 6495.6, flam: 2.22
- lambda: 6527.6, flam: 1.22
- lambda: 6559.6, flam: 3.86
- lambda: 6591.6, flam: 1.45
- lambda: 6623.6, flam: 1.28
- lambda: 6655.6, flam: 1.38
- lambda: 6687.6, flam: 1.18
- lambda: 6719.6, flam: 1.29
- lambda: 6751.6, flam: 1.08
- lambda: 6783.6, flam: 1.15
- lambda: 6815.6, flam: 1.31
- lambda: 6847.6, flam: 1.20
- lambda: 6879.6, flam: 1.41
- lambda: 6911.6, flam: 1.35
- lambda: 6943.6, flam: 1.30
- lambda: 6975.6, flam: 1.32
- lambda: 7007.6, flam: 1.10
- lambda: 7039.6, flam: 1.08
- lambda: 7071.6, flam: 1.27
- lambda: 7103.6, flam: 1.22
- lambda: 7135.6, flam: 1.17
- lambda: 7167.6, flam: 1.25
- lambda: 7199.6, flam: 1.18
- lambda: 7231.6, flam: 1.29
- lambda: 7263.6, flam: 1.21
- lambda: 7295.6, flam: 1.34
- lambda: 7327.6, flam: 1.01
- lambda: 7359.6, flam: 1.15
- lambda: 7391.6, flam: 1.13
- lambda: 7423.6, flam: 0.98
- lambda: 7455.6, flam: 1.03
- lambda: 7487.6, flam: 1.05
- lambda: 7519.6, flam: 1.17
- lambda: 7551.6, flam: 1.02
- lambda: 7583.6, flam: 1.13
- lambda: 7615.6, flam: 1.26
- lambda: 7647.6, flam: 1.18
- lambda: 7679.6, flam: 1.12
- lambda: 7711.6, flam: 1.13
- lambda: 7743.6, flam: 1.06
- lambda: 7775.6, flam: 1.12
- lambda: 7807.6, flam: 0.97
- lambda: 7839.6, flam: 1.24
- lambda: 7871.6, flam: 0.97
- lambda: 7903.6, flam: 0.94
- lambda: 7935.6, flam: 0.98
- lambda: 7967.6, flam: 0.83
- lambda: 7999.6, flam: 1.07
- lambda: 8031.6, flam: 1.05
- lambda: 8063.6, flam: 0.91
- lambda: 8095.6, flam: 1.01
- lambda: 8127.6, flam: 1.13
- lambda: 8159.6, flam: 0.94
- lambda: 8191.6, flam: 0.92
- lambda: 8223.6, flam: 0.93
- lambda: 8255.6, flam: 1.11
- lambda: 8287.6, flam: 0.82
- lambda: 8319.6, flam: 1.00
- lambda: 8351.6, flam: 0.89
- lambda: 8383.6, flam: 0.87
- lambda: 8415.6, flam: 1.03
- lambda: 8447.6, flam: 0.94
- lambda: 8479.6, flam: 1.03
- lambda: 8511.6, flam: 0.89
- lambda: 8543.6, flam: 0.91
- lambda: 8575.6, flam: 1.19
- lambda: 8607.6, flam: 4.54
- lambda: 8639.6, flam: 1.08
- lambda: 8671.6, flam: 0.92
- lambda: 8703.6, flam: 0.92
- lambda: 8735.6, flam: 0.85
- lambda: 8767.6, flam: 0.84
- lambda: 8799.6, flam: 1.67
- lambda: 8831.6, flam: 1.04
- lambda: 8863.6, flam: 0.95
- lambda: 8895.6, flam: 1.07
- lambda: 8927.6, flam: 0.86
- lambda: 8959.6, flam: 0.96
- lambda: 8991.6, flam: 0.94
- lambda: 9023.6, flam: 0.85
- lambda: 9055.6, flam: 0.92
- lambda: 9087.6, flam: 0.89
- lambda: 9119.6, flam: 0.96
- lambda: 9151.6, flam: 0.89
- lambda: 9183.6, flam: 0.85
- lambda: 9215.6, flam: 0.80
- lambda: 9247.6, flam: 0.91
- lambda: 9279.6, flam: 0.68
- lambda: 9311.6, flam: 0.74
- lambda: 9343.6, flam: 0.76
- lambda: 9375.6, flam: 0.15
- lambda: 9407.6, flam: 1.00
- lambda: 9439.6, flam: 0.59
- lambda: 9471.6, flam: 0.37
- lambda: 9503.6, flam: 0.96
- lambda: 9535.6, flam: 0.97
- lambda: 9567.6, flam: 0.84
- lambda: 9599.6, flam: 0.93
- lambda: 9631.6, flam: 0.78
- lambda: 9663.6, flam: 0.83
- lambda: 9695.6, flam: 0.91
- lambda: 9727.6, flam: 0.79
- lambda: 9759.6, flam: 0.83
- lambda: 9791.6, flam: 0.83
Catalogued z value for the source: 0.309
